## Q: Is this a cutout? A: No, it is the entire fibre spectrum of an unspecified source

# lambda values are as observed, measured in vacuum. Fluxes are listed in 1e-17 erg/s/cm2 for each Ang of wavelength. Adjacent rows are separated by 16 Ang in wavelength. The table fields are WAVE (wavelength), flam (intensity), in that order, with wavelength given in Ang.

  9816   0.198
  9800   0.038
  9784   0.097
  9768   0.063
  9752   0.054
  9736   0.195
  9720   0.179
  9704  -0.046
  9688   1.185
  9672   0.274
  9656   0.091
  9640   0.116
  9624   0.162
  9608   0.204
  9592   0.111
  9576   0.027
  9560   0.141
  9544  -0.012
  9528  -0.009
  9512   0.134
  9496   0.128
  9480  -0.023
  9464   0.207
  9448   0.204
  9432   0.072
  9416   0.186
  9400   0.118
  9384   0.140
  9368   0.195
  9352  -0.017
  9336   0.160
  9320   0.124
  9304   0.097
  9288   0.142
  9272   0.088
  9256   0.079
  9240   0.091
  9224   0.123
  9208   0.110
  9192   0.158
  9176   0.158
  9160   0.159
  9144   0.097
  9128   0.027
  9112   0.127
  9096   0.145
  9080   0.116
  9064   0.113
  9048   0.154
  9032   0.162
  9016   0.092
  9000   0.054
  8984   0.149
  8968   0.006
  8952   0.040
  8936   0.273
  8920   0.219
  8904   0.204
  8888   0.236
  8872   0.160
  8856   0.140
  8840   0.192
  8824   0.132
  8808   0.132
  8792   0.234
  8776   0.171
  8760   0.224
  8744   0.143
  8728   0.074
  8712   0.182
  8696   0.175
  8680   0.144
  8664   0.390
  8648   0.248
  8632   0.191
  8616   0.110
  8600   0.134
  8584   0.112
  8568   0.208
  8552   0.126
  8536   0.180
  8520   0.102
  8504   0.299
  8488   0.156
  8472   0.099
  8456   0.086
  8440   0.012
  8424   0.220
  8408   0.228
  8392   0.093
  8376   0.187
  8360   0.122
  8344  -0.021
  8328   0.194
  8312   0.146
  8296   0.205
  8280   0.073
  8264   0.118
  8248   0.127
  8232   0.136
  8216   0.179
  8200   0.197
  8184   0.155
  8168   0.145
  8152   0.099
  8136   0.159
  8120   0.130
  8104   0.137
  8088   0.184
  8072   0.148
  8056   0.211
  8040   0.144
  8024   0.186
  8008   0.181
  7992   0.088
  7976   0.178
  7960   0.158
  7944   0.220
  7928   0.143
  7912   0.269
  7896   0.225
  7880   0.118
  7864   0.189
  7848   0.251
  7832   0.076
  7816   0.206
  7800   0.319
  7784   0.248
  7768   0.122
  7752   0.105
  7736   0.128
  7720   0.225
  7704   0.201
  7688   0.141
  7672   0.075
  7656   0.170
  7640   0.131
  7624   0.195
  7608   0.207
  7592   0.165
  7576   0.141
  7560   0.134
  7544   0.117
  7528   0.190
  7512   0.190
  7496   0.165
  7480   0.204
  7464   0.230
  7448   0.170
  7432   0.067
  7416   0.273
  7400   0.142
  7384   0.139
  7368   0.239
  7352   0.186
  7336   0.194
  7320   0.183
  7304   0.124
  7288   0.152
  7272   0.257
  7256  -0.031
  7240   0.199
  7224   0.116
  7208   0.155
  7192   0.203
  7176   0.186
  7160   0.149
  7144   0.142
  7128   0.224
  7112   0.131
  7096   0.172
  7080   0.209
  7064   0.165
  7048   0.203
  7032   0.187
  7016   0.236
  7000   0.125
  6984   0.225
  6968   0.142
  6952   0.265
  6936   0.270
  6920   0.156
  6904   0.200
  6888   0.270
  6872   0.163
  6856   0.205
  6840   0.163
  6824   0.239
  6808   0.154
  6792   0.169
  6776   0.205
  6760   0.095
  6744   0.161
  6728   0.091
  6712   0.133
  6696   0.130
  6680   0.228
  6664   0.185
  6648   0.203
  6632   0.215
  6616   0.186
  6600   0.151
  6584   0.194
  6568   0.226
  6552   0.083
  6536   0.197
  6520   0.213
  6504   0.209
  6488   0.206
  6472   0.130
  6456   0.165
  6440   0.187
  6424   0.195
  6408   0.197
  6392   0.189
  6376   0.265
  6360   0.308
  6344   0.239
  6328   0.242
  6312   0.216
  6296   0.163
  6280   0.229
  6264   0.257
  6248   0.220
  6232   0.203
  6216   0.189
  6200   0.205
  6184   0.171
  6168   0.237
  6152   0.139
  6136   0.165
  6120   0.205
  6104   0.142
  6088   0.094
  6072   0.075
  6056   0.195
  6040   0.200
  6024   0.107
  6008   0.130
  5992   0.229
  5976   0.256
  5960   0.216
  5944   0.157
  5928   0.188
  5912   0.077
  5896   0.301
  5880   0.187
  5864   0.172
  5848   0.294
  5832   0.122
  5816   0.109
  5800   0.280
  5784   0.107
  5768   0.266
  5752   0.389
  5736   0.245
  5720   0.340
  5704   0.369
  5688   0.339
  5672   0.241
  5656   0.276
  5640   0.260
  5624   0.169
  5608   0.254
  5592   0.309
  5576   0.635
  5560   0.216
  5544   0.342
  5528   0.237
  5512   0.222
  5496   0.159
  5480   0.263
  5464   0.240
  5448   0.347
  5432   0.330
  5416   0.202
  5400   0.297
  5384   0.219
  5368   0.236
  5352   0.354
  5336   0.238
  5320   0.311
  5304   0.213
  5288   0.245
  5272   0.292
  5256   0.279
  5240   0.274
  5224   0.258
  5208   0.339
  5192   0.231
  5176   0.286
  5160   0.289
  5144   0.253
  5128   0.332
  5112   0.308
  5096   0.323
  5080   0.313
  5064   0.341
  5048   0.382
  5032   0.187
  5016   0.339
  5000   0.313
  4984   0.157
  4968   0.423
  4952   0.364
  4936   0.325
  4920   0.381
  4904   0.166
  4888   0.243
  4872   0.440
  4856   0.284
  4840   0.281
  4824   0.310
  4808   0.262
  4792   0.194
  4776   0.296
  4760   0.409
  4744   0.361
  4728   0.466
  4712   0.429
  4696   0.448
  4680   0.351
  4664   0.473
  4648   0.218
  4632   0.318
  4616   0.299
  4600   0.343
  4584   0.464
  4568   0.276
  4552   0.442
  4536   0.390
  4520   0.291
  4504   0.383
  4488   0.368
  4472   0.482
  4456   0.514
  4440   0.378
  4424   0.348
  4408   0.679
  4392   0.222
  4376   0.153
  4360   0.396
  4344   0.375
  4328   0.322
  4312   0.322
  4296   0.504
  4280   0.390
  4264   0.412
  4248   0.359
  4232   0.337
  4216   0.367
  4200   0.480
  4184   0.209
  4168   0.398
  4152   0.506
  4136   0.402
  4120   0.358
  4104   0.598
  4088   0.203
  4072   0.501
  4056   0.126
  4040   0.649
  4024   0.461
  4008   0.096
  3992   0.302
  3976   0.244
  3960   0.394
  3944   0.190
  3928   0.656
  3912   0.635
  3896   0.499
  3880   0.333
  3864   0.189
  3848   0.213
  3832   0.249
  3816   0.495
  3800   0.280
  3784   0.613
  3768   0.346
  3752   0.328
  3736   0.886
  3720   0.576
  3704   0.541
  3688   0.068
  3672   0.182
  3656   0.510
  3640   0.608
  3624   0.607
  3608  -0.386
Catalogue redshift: 1.60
